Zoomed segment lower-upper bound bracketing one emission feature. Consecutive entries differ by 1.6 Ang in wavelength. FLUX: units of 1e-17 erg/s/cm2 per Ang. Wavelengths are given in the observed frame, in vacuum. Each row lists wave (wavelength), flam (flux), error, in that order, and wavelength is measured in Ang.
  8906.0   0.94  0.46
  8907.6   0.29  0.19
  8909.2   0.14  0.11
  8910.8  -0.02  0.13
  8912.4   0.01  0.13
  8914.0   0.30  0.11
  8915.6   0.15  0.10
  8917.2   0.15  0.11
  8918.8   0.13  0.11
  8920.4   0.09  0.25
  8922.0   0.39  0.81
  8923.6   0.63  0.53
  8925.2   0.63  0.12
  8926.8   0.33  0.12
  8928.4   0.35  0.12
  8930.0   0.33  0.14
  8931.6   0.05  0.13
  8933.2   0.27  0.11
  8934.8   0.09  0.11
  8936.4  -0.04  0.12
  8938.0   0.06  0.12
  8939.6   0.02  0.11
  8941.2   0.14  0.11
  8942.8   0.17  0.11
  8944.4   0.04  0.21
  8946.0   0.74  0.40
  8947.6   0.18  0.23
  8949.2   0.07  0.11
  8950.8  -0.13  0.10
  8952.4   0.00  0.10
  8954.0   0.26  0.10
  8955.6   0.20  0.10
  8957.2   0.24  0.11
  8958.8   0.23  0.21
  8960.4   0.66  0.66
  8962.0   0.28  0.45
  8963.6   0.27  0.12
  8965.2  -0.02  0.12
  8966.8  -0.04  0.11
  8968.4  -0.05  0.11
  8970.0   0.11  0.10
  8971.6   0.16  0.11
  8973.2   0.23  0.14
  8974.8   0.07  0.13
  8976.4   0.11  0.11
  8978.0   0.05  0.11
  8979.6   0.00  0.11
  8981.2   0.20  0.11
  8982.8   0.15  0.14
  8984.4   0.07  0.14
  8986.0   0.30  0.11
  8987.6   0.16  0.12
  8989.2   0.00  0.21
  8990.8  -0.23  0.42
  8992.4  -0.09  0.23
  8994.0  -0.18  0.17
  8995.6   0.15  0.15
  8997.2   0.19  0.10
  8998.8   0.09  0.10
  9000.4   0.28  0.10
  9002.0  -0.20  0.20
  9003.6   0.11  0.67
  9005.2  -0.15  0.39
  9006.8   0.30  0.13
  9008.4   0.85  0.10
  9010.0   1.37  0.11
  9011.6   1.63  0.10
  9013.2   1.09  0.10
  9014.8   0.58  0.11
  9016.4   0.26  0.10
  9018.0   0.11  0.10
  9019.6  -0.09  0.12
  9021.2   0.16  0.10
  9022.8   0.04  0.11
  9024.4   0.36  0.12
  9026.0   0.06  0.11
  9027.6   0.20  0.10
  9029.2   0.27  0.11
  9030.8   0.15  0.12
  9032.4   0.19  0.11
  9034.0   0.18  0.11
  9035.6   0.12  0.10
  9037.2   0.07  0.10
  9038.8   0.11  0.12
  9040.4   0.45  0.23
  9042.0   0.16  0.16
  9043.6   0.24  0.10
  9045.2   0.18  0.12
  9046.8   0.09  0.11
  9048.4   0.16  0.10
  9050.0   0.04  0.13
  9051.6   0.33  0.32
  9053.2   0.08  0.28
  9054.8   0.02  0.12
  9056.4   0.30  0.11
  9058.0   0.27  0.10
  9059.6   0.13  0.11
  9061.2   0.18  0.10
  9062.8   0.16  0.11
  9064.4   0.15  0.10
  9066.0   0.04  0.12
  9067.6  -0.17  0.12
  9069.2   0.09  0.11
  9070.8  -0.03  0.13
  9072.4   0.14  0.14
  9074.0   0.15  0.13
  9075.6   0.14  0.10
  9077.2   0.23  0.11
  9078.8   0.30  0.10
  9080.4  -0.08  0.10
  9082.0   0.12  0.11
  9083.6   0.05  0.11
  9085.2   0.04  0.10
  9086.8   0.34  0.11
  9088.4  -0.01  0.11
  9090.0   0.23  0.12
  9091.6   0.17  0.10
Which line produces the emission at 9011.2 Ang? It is [O III]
